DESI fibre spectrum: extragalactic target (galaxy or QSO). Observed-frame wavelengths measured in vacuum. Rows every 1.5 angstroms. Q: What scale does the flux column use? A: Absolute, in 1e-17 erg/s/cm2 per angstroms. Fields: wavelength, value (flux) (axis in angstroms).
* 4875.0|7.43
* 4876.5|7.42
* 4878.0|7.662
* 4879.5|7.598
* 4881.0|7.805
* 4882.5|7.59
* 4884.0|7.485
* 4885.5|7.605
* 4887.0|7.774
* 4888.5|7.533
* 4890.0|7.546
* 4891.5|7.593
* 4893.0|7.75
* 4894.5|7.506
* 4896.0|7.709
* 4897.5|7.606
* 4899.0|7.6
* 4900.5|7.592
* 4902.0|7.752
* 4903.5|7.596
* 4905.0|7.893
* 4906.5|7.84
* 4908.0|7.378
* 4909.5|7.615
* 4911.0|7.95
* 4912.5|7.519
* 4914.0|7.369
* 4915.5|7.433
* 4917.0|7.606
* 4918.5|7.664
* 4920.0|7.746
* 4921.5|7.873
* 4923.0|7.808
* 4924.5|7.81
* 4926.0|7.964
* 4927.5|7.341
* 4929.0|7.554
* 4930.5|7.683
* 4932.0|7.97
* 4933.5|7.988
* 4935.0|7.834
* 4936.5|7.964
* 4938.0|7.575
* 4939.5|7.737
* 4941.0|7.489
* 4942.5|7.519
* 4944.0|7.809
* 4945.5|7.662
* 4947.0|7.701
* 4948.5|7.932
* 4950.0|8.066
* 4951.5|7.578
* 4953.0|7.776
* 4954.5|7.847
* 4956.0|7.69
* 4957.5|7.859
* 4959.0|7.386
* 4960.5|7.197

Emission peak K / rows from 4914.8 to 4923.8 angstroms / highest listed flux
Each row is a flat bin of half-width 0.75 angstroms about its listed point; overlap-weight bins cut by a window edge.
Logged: 7.873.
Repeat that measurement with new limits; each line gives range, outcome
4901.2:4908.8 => 7.893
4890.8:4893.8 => 7.75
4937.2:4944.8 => 7.809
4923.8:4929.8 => 7.964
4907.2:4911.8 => 7.95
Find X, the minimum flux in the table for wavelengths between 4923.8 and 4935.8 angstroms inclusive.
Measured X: 7.341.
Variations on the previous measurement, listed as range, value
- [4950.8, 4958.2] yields 7.578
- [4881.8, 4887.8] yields 7.485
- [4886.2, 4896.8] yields 7.506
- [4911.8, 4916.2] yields 7.369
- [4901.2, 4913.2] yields 7.378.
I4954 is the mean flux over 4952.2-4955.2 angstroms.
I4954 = 7.81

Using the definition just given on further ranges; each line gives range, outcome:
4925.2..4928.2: 7.66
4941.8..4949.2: 7.72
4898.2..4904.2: 7.64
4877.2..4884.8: 7.63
